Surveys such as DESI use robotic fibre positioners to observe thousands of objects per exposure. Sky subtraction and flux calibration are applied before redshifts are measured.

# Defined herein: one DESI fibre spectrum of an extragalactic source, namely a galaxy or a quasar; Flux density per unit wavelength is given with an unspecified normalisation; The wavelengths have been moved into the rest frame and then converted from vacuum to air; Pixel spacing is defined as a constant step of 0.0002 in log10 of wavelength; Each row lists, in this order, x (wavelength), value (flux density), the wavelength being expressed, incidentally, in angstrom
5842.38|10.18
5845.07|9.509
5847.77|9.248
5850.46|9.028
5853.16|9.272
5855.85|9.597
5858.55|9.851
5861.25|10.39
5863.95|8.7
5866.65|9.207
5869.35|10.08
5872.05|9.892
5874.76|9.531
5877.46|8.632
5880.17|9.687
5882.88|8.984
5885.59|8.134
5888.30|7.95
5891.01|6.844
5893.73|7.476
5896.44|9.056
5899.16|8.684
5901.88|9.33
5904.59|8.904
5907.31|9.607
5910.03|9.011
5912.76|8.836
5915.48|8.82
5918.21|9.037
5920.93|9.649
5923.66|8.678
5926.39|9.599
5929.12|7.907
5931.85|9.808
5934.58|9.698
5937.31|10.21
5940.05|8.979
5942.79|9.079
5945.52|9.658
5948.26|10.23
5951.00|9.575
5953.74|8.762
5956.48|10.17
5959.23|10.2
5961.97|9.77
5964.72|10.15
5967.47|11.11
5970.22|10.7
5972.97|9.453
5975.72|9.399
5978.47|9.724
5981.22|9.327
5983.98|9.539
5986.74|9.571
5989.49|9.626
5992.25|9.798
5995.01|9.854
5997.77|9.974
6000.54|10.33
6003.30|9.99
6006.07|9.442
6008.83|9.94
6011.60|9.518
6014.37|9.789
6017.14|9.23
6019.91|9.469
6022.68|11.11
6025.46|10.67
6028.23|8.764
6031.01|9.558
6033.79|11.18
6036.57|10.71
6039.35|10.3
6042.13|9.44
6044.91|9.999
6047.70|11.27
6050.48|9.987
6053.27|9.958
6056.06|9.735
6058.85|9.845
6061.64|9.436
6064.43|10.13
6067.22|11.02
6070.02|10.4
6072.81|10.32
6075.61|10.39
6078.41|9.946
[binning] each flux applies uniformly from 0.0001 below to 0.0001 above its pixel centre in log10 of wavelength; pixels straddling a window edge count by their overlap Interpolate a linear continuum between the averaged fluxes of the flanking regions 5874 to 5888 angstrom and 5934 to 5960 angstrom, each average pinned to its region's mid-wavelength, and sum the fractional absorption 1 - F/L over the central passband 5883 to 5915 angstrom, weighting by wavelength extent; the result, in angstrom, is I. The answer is 1.9 angstrom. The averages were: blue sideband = 8.89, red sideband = 9.64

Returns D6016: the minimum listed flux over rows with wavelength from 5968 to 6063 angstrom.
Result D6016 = 8.764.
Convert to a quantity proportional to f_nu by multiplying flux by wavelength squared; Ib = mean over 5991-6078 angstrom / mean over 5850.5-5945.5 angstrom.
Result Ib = 1.2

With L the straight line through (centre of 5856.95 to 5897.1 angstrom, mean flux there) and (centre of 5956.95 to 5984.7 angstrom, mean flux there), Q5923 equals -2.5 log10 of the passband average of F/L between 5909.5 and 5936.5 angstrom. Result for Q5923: 0.04 mag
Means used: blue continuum 8.96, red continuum 9.95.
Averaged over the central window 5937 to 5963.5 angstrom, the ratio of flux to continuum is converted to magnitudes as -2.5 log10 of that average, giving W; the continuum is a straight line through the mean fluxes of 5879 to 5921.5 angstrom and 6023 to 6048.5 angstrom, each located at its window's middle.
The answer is -0.042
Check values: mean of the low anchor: 8.73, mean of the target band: 9.64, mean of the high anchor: 10.2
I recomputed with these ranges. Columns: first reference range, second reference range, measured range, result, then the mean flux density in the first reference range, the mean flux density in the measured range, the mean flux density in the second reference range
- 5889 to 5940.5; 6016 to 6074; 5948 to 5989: -1.7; 8.94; 9.83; 10.1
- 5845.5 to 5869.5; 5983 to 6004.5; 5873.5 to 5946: 5.0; 9.46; 8.95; 9.84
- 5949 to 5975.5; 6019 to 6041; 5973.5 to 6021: 2.0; 9.97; 9.68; 10.2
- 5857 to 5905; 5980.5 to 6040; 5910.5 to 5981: -0.9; 8.97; 9.56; 9.9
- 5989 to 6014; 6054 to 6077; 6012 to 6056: -0.3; 9.83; 10.1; 10.2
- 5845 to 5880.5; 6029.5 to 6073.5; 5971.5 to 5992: 0.8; 9.47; 9.54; 10.2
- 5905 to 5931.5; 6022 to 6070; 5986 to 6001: -0.2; 9.04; 9.84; 10.2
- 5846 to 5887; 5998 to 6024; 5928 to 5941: 0.3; 9.35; 9.36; 9.87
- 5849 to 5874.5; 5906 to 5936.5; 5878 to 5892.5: 1.7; 9.56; 8.33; 9.17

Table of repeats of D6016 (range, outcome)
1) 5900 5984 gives 7.907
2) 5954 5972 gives 9.77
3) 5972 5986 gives 9.327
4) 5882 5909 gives 6.844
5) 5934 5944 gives 8.979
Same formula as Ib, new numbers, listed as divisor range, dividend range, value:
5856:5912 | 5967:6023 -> 1.13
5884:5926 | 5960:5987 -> 1.16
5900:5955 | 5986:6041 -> 1.10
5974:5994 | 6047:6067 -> 1.08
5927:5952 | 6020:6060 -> 1.11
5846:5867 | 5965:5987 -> 1.09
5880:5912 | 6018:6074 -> 1.24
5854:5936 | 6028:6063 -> 1.17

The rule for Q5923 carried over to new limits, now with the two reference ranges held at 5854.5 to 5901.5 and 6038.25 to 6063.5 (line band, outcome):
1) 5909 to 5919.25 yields 0.03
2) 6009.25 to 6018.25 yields 0.02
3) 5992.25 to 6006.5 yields -0.03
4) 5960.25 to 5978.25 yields -0.06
